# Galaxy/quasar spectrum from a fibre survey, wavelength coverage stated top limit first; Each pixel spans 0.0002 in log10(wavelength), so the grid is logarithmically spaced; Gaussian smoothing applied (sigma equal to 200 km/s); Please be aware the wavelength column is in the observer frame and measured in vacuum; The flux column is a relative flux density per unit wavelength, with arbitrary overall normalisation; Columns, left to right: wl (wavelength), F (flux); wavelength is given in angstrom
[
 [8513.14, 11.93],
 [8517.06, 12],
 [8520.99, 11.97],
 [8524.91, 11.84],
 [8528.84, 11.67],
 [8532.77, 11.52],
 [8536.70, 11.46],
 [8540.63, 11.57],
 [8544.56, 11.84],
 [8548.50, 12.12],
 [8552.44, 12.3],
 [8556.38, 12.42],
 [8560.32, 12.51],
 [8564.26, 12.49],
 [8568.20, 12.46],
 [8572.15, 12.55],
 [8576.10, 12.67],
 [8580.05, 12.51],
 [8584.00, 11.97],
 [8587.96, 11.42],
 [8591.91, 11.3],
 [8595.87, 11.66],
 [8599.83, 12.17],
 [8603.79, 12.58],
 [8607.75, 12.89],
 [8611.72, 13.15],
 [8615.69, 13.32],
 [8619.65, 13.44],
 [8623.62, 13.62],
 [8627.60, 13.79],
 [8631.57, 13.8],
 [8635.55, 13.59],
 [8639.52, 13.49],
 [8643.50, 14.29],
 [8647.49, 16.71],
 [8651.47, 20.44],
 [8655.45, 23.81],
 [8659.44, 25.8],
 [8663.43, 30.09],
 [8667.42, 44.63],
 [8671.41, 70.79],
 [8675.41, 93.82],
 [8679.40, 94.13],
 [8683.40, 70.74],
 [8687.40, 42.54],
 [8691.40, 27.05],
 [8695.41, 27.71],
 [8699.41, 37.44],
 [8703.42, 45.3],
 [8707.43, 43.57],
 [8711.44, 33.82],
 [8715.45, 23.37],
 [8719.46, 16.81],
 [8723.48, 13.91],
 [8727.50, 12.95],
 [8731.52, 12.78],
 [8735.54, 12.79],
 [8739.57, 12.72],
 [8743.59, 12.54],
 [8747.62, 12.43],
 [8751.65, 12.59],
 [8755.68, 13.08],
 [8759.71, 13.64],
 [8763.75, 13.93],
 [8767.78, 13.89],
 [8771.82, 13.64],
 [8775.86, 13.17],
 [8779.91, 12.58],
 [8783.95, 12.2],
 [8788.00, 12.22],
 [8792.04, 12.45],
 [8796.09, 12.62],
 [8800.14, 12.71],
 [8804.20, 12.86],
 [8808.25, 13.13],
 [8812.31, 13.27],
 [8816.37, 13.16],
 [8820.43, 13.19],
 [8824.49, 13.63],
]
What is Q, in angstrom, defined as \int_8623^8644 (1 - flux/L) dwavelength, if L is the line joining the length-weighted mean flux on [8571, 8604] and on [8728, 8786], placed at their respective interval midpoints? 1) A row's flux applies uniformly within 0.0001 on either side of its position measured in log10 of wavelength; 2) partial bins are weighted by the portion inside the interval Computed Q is -2.43 angstrom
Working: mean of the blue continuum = 12.1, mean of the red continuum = 13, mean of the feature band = 13.7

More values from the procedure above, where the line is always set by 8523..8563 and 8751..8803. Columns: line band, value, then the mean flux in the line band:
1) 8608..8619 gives -0.86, 13.2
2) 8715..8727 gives -3.74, 16.7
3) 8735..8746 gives 0.14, 12.7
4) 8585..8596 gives 0.61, 11.5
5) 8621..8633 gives -1.37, 13.7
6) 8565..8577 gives -0.48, 12.5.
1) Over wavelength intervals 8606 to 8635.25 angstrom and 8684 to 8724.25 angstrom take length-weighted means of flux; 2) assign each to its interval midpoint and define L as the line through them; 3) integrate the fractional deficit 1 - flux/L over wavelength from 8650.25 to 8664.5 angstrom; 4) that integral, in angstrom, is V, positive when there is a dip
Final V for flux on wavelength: -1.8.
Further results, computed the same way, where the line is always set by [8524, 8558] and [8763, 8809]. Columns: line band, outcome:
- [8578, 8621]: -1.0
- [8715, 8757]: -3.8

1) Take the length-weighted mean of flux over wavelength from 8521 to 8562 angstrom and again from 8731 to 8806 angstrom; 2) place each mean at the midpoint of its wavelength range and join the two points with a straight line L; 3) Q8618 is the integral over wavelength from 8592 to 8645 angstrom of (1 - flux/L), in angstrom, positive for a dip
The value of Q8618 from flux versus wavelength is -3.8 angstrom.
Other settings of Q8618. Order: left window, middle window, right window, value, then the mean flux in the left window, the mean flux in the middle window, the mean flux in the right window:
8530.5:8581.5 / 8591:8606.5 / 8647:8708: 7.69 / 12.2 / 12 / 45.4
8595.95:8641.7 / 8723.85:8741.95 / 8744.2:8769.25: 0.41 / 13.2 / 12.9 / 13.2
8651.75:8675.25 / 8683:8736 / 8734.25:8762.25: -3.80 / 42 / 29.3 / 12.8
